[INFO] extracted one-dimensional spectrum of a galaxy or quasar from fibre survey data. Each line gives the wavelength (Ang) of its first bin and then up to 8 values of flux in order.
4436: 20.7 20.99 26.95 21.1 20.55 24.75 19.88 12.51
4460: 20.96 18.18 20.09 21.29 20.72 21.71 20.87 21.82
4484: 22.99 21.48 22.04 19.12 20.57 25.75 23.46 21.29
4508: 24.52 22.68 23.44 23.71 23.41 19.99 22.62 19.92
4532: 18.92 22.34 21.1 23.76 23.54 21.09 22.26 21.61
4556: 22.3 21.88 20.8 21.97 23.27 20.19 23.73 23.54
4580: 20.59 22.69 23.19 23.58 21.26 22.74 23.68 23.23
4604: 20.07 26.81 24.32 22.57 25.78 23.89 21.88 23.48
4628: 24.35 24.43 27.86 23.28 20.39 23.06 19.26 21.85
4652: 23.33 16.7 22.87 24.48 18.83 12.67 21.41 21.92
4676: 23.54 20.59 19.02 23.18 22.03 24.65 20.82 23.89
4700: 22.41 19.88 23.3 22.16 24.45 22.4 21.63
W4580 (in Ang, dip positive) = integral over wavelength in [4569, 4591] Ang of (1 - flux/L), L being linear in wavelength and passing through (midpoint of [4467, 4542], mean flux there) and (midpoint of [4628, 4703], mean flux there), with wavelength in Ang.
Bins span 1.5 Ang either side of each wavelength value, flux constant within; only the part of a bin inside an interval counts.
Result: -0.62 Ang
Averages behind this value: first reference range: 22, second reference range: 21.8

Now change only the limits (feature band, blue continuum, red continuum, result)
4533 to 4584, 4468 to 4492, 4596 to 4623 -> 1.51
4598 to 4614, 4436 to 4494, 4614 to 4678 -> -1.15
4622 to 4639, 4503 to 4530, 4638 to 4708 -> -2.10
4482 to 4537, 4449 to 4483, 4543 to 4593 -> -2.64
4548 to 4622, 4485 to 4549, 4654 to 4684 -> -4.89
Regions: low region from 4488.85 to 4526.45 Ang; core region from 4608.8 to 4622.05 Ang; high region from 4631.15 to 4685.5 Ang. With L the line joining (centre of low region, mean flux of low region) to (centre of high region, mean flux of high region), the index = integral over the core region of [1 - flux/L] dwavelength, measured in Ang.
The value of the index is -1.3 Ang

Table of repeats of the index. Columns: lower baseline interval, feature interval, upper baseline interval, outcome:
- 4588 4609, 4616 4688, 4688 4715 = 2.9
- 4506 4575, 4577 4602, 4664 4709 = -0.9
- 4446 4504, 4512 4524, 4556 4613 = -0.6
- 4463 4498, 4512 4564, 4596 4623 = 0.6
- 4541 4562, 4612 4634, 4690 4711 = -1.8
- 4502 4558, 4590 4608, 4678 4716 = -0.5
